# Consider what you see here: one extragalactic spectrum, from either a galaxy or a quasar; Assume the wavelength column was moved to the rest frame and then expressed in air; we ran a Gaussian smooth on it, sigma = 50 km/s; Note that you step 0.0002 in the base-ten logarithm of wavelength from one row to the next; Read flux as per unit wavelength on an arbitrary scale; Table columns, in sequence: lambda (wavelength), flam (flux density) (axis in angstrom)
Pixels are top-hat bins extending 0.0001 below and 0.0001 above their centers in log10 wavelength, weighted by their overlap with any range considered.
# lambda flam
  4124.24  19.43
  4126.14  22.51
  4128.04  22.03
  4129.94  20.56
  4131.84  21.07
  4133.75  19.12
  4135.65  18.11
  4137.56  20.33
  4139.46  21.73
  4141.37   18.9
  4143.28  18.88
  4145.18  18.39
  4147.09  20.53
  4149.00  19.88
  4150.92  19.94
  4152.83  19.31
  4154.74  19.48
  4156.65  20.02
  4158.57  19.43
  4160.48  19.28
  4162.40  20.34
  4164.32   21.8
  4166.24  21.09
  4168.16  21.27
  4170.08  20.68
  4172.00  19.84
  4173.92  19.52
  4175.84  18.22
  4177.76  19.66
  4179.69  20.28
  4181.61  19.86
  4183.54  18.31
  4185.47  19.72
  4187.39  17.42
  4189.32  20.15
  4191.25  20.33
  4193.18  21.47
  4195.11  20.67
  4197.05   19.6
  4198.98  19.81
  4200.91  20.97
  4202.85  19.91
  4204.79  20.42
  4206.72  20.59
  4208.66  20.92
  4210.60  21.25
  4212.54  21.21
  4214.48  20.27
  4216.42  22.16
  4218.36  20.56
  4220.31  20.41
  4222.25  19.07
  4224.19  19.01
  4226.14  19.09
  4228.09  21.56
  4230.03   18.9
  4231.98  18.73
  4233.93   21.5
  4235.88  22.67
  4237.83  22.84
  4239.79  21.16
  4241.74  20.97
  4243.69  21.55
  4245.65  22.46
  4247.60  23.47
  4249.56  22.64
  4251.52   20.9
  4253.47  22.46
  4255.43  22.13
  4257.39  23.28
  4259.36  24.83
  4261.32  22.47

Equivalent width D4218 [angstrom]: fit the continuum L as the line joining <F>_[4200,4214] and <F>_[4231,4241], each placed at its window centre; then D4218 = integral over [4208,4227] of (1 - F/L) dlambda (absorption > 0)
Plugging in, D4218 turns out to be 0.5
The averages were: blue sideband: 20.7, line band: 20.4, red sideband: 21.4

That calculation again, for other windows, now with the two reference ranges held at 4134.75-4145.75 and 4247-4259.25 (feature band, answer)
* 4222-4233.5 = 1.25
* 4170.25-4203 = 1.53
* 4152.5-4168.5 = -0.17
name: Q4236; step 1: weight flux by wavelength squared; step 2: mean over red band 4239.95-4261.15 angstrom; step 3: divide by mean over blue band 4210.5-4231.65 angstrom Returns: 1.1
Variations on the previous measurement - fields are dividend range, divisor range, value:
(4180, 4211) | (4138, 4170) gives 1.02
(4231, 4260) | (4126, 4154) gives 1.16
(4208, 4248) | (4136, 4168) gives 1.09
